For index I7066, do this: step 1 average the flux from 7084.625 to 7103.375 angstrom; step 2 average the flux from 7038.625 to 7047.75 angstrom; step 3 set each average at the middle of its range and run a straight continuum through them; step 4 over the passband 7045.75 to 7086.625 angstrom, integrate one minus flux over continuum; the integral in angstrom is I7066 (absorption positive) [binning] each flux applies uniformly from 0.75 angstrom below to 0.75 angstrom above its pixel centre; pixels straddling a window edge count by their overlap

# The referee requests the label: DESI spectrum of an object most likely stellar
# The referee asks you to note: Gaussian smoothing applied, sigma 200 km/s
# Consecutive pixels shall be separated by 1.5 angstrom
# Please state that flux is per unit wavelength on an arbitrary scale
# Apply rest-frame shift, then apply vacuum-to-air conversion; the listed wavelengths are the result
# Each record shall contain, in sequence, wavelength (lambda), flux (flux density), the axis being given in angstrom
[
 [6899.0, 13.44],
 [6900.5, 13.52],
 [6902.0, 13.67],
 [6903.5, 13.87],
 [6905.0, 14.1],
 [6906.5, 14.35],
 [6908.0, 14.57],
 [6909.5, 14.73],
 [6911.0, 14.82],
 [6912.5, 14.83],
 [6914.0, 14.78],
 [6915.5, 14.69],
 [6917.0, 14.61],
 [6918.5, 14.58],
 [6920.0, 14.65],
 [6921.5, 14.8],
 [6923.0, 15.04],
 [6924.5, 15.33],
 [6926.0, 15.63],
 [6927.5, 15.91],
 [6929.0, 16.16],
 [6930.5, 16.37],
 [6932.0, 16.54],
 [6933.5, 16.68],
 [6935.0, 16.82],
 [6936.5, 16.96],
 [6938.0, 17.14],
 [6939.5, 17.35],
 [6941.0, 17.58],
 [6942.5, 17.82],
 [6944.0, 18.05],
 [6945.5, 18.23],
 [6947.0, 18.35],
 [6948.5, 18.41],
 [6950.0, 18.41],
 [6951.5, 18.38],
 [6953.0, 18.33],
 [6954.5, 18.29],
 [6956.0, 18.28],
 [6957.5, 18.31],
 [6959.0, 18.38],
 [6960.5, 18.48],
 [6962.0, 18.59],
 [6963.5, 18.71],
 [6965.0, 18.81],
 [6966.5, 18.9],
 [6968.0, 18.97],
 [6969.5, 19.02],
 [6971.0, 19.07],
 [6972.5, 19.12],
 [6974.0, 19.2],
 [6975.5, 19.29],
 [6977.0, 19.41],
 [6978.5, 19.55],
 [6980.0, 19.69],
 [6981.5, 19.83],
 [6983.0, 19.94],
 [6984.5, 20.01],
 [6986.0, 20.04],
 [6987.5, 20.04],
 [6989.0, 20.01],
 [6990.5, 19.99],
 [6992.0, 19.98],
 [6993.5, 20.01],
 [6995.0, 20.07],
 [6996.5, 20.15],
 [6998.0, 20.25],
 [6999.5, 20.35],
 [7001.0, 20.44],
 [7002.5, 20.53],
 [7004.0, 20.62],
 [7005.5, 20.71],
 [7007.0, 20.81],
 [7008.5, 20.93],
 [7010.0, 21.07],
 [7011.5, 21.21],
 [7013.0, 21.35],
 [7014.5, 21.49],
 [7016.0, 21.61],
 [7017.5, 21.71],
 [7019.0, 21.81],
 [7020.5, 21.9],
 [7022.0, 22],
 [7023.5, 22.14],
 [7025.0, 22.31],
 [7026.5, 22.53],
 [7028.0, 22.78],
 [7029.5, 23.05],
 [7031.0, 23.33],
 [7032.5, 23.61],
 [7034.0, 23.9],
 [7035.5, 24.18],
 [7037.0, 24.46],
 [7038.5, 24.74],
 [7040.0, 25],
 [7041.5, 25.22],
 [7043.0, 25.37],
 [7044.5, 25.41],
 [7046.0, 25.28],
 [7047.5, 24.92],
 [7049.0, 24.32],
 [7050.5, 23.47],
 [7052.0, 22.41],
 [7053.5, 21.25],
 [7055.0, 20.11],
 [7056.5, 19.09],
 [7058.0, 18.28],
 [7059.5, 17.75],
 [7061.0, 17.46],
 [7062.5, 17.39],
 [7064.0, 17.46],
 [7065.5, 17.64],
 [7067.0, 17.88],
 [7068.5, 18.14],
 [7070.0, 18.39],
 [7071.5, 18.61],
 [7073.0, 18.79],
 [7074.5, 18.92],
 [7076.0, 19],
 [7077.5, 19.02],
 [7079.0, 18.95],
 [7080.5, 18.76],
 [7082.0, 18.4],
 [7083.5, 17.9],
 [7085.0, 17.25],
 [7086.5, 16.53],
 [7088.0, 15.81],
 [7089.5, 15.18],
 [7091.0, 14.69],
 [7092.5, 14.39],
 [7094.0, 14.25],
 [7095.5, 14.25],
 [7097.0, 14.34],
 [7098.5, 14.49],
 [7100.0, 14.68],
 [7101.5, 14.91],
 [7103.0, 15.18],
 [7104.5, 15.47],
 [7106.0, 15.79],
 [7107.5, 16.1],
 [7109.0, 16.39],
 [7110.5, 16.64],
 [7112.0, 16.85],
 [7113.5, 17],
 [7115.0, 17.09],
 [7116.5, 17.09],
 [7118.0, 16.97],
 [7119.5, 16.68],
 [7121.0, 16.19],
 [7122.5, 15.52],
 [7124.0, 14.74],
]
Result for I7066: 2.2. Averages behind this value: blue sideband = 25.2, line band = 19.4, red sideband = 15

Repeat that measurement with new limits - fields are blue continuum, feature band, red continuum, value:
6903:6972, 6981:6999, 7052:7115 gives -3.3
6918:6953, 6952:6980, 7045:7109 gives -2.9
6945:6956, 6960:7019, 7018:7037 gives 1.7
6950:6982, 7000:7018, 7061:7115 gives -2.9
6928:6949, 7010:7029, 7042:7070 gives -2.1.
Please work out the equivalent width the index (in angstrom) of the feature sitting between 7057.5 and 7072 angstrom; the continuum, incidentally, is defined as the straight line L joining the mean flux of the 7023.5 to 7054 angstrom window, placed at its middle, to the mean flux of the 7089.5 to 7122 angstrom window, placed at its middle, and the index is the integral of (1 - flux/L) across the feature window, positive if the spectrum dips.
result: 2.0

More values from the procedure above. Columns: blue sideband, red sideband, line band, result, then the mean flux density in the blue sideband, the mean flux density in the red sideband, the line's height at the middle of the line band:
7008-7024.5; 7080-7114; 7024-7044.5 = -3.68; 21.6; 15.9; 20.3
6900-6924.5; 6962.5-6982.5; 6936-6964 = -1.08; 14.5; 19.2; 17.4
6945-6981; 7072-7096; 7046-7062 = -3.27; 18.8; 17.1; 17.5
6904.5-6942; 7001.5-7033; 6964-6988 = -0.46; 15.6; 21.8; 19.1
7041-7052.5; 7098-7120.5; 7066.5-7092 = 3.09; 24.6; 16.1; 20.2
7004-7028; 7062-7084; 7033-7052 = -4.26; 21.6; 18.4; 20.1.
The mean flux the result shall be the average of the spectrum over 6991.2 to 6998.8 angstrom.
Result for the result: 20.1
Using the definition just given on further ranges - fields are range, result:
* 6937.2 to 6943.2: 17.5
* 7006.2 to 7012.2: 21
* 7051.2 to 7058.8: 20.2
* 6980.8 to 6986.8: 20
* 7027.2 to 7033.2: 23.2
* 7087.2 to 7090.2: 15.5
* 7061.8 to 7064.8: 17.4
